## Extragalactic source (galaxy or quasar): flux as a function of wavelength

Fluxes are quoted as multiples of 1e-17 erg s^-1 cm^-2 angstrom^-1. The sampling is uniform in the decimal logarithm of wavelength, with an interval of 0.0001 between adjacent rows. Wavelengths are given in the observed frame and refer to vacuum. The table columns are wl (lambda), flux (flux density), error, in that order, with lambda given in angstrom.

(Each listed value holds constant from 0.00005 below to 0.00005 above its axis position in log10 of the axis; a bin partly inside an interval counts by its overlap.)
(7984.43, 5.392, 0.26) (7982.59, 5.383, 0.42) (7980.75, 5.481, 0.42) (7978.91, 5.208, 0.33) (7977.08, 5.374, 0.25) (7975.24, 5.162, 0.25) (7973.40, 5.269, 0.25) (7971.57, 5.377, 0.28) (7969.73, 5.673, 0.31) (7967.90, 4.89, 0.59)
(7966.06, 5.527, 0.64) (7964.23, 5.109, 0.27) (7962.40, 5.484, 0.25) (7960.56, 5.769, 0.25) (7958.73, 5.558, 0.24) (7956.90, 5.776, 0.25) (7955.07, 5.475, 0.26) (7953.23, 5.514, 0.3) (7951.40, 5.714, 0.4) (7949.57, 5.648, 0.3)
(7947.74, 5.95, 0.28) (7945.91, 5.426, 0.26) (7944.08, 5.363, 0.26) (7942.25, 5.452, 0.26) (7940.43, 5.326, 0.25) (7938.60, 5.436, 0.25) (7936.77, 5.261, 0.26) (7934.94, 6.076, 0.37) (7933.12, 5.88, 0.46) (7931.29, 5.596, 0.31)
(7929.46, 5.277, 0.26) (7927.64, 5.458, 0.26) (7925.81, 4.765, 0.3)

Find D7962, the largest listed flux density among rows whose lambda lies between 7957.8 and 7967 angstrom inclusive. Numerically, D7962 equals 5.769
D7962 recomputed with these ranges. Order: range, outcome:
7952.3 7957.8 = 5.776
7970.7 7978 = 5.377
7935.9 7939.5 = 5.436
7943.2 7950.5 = 5.95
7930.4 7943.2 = 6.076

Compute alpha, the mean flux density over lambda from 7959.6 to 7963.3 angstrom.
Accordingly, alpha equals 5.62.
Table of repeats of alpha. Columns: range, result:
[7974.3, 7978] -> 5.27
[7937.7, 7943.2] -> 5.41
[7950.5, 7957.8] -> 5.62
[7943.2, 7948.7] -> 5.58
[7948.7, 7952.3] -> 5.68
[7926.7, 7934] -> 5.54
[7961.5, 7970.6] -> 5.34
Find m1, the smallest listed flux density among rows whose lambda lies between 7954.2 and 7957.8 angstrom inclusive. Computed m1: 5.475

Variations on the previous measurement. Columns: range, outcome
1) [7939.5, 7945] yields 5.326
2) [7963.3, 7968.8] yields 4.89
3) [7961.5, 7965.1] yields 5.109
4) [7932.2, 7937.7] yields 5.261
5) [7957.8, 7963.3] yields 5.484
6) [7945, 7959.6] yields 5.426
